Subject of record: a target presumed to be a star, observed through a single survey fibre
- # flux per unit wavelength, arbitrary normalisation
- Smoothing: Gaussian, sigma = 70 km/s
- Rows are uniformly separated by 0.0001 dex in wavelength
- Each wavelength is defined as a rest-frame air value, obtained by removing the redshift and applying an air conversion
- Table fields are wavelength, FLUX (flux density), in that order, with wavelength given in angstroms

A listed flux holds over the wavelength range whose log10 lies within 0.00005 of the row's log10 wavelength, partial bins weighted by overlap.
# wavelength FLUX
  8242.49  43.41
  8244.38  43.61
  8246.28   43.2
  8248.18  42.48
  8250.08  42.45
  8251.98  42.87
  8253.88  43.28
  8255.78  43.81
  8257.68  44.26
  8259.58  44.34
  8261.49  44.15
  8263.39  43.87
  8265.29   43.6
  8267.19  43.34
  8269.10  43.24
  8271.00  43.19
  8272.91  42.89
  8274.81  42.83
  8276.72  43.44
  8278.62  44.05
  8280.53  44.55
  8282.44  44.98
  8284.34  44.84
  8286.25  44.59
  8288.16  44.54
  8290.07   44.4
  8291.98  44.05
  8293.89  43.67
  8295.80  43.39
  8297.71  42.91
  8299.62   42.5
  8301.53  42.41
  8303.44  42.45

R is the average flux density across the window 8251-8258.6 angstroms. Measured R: 43.6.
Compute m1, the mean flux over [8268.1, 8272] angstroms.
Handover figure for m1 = 43.1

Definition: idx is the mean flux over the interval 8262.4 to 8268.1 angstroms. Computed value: 43.7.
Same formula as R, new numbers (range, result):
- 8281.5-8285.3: 45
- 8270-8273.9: 43.1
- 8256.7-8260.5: 44.3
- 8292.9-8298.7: 43.3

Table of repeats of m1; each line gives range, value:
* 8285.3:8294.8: 44.2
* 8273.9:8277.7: 43.2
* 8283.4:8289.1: 44.6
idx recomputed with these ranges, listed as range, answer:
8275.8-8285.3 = 44.4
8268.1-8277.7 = 43.1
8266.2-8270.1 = 43.3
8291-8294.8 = 43.8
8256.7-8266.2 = 44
